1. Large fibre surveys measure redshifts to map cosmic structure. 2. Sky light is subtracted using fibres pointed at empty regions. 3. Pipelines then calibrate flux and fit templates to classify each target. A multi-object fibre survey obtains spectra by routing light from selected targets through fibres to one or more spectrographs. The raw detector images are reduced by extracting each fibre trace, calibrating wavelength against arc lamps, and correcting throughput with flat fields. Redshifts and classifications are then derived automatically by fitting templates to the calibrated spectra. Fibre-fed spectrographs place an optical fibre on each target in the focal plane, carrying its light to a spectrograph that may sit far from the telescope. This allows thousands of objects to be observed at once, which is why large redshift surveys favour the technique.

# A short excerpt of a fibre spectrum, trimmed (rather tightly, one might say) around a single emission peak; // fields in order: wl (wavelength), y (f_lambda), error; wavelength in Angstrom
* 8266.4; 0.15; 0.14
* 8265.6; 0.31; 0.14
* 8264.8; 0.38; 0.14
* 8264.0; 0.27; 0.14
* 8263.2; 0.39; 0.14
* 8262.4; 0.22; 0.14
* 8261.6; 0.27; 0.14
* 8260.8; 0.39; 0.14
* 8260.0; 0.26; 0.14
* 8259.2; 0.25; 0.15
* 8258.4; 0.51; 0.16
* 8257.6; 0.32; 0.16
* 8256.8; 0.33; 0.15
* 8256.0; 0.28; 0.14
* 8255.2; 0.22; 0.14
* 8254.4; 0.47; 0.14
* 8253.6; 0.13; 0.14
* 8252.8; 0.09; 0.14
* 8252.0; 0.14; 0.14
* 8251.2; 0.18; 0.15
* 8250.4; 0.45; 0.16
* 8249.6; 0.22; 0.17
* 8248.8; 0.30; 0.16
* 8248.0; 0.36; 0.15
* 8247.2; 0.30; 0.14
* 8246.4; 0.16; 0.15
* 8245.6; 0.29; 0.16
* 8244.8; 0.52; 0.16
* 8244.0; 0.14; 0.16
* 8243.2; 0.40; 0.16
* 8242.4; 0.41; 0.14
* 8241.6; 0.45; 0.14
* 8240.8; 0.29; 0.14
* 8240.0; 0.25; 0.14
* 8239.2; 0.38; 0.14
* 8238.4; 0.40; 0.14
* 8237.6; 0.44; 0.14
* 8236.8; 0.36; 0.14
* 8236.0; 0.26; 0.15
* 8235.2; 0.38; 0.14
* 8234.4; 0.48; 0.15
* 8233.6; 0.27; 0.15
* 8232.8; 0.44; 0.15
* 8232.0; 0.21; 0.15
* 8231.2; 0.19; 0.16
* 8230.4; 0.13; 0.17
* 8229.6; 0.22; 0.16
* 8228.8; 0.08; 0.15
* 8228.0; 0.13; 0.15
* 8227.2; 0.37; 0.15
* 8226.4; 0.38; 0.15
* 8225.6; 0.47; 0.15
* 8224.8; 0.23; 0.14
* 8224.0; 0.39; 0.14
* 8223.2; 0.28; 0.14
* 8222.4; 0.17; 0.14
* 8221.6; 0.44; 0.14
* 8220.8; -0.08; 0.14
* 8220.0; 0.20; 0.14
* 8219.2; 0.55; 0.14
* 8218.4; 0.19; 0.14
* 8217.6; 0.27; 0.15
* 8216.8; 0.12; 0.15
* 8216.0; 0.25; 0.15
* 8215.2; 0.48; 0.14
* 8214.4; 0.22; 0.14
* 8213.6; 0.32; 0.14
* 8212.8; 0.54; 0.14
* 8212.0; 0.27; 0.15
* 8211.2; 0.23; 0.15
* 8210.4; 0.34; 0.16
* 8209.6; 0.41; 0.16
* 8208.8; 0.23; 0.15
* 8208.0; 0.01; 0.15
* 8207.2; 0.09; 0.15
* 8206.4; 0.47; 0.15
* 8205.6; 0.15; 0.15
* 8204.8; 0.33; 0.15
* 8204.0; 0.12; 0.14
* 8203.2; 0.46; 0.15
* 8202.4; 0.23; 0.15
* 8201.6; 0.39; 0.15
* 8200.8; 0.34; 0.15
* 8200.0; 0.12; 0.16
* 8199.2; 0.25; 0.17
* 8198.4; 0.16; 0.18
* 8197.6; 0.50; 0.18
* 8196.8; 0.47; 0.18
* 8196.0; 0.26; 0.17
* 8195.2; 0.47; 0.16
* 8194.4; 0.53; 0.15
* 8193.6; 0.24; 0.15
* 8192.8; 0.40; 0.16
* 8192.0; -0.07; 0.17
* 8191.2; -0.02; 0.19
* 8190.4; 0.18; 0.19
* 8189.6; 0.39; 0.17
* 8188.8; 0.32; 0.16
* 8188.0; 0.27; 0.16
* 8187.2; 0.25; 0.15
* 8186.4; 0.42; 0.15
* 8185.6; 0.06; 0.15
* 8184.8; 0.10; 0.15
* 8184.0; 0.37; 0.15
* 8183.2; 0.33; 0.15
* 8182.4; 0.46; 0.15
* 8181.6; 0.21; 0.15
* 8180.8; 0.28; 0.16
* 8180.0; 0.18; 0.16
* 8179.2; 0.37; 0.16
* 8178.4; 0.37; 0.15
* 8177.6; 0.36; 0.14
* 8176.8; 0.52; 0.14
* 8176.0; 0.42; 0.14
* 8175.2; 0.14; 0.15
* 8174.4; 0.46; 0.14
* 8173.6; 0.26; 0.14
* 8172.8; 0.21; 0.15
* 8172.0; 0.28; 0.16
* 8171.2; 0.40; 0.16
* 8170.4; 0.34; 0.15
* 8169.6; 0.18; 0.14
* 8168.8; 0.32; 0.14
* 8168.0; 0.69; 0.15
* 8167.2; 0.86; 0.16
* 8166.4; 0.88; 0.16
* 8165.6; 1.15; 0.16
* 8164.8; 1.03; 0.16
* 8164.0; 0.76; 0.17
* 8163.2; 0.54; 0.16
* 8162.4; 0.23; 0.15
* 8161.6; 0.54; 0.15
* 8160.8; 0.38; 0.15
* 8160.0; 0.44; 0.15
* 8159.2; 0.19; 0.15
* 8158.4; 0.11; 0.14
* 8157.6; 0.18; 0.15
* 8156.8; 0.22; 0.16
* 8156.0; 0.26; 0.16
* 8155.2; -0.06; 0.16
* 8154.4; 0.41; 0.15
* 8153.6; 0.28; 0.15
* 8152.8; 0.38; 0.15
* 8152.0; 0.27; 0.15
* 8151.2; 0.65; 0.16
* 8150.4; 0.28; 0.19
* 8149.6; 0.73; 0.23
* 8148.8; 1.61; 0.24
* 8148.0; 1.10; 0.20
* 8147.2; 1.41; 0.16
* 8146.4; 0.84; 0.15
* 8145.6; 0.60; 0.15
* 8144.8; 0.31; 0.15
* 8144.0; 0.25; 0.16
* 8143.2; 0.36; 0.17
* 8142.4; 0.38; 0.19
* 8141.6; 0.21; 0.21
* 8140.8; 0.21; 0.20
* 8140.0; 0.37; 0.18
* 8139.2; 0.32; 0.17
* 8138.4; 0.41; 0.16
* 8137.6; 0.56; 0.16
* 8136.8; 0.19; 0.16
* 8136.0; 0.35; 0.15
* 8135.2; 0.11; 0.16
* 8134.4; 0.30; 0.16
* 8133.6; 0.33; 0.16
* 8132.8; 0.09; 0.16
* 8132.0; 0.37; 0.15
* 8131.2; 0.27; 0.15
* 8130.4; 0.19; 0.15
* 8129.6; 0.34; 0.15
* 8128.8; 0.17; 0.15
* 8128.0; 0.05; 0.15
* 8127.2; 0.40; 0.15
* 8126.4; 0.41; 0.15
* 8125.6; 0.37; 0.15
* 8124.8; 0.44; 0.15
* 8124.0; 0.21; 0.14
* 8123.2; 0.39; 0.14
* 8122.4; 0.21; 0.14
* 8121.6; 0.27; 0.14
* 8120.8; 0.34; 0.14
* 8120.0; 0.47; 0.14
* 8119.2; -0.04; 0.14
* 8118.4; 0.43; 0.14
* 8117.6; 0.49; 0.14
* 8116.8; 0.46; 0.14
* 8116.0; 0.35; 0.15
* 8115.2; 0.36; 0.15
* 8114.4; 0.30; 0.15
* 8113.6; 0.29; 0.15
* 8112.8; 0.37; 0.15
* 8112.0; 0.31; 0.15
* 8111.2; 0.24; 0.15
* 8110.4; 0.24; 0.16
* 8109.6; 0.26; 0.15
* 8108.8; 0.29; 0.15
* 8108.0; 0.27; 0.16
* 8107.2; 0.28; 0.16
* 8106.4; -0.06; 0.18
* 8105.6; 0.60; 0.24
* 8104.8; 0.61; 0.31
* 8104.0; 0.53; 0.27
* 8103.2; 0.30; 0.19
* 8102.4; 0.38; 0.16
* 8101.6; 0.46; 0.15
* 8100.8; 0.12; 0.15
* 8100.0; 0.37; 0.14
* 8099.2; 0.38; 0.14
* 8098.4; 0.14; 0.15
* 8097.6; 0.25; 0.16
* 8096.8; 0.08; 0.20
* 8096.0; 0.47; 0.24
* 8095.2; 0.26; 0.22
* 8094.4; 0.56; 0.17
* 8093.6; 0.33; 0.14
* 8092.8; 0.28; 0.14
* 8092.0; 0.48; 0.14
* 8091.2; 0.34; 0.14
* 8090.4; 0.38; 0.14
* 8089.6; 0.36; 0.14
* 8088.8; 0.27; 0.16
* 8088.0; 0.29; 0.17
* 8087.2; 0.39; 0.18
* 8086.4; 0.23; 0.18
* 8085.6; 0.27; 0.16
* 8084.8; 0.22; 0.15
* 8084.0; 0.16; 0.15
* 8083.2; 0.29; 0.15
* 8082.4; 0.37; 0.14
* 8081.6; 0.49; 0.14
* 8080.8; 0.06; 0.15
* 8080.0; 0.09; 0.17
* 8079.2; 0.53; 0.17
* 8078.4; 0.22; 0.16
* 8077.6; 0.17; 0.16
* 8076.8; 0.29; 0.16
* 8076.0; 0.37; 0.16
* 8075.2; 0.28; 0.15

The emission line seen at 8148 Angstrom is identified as [S II]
